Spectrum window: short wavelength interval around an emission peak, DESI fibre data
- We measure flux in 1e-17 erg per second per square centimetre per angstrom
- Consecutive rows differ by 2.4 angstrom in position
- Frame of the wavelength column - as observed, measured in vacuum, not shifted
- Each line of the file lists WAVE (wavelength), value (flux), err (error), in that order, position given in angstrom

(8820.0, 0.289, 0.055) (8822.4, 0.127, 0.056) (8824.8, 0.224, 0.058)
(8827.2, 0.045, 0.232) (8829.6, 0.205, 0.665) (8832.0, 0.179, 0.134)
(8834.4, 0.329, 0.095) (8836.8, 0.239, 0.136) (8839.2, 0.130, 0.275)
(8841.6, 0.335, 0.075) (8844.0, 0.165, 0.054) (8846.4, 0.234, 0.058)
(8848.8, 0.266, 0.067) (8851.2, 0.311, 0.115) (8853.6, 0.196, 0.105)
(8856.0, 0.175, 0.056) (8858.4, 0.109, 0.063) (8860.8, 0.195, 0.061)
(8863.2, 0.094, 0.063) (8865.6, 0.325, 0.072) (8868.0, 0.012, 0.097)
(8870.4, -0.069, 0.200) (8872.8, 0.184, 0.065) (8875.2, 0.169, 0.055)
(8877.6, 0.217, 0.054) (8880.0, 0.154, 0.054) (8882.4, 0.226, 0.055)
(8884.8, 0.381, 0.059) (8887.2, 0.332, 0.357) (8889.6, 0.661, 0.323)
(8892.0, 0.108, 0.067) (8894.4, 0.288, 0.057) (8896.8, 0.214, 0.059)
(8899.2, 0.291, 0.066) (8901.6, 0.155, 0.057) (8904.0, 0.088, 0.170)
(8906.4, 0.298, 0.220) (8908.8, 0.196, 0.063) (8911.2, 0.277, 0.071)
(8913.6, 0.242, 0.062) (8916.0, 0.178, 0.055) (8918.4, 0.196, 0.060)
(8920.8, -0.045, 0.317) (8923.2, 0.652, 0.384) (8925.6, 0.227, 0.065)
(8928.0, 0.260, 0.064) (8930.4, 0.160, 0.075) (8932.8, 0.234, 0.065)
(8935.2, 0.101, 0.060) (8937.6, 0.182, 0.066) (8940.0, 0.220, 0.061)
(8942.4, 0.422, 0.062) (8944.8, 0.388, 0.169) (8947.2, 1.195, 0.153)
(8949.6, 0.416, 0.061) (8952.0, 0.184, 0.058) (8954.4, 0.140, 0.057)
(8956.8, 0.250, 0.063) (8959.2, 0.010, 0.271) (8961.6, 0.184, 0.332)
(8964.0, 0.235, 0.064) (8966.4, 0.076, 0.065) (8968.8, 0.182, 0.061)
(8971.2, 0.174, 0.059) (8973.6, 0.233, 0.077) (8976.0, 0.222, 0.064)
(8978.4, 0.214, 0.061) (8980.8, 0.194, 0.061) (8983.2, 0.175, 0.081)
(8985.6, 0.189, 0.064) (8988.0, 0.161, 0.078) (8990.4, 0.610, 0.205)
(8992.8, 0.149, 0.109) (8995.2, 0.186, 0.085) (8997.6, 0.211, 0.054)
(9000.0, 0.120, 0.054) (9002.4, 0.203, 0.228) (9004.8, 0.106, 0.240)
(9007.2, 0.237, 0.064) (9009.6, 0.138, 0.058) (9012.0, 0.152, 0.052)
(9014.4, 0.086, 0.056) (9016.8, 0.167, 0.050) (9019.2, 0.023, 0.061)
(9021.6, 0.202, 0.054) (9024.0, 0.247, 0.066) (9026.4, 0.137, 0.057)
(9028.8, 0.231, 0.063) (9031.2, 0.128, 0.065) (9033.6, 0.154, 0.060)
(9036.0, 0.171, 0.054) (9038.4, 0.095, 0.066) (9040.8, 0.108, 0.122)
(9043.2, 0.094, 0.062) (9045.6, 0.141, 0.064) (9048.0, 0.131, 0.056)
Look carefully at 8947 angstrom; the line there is H-gamma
